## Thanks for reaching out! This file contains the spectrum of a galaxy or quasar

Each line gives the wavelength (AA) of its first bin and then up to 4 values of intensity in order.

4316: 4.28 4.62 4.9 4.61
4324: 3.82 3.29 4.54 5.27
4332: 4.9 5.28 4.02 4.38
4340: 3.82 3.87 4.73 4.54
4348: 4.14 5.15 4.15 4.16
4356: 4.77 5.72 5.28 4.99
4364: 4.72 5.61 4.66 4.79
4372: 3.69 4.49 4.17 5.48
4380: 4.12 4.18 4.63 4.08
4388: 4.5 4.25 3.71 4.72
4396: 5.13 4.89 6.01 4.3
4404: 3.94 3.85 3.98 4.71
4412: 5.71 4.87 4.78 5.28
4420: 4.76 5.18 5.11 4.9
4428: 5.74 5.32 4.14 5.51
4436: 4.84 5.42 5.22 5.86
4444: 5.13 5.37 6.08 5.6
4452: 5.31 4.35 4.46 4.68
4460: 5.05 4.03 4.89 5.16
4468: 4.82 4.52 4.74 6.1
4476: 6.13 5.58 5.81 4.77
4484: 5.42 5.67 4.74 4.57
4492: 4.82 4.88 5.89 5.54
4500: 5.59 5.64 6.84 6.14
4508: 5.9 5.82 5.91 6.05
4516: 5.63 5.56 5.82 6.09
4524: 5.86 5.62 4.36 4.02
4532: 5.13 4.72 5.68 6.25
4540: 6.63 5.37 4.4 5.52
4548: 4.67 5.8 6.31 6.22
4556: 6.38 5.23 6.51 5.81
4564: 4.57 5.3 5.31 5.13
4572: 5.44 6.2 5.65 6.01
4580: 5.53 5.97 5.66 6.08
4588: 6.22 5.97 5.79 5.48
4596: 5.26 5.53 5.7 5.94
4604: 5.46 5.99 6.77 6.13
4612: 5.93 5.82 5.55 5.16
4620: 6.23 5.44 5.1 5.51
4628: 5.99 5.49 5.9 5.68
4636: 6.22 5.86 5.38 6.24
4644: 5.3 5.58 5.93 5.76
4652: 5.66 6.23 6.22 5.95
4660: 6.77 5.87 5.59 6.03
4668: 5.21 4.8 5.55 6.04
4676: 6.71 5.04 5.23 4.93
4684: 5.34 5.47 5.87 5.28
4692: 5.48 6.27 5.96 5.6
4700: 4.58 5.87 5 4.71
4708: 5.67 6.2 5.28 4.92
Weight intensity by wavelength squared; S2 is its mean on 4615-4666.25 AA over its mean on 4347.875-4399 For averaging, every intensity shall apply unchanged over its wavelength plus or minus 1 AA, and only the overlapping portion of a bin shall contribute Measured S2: 1.41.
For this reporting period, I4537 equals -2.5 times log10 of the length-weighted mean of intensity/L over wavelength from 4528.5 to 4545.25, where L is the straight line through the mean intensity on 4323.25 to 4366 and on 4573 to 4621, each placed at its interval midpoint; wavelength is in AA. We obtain 0.06 mag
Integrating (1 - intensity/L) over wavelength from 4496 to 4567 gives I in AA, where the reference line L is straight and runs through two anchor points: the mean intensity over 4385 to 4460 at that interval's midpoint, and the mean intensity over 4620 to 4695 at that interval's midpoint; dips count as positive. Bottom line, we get -4.7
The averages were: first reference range 4.91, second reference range 5.71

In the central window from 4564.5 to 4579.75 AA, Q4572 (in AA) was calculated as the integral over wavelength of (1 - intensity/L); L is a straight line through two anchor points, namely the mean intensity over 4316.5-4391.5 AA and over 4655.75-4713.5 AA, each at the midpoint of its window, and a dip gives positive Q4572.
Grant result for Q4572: -0.90 AA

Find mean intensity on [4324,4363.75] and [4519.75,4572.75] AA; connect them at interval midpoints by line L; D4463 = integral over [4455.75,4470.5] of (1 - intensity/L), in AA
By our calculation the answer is 1.1 AA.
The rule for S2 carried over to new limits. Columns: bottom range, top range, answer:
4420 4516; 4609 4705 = 1.16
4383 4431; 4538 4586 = 1.27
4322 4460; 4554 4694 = 1.33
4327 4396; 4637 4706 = 1.41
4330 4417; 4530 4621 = 1.35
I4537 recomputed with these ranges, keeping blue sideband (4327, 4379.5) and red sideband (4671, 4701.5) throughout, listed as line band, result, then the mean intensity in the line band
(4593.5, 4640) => -0.072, 5.74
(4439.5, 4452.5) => -0.128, 5.53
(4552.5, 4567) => -0.103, 5.74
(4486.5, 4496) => 0.025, 4.92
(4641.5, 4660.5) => -0.089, 5.94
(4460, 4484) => -0.035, 5.15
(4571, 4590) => -0.115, 5.87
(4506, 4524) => -0.152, 5.86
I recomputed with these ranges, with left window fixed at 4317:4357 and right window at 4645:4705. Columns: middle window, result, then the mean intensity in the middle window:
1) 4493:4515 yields -3.4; 5.84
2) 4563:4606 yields -2.4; 5.64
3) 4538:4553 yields -1.1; 5.58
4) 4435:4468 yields -1.5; 5.08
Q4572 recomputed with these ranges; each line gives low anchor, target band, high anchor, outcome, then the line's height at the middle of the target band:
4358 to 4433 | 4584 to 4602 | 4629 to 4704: -1.09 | 5.43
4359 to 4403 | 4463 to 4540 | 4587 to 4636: -3.25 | 5.23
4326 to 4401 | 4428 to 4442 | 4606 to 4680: -0.74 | 4.92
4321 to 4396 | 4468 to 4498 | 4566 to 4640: -0.64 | 5.15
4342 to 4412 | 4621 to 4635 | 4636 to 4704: -0.15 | 5.53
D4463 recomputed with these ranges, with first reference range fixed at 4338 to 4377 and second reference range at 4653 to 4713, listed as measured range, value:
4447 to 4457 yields -0.54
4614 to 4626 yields -0.22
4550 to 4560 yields -1.61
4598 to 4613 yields -1.61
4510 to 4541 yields -2.64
